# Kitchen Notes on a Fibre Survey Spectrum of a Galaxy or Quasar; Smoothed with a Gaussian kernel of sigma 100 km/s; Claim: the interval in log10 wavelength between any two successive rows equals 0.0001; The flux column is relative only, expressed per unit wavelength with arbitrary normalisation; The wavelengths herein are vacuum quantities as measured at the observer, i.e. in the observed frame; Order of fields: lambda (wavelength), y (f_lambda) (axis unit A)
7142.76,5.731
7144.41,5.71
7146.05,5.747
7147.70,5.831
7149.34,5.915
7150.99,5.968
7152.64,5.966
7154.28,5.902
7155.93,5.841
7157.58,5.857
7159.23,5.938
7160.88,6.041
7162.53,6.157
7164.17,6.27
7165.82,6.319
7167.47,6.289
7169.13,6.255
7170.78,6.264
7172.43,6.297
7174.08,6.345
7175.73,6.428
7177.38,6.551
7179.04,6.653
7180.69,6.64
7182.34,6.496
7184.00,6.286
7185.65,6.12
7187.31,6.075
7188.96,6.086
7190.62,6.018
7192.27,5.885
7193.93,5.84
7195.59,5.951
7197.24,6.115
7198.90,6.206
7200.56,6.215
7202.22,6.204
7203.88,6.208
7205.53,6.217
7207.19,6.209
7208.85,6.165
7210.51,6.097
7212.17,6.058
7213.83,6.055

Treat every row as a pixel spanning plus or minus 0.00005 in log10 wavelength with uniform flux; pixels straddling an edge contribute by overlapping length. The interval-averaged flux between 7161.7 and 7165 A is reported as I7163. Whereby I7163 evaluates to 6.23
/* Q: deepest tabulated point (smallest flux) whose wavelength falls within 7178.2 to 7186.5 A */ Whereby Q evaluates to 6.12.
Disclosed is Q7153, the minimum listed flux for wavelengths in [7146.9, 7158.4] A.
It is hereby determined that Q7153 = 5.831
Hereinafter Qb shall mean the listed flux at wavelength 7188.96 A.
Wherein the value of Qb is 6.086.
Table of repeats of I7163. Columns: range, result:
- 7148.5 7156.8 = 5.92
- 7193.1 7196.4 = 5.89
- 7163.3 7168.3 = 6.3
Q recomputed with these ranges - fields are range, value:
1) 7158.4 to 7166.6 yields 5.938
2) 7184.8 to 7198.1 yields 5.84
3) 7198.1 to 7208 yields 6.204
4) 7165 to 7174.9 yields 6.255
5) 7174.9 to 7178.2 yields 6.428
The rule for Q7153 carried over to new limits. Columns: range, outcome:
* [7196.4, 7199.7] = 6.115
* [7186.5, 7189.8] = 6.075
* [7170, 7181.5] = 6.264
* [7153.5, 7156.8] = 5.841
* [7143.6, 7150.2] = 5.71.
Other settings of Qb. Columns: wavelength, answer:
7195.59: 5.951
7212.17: 6.058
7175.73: 6.428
